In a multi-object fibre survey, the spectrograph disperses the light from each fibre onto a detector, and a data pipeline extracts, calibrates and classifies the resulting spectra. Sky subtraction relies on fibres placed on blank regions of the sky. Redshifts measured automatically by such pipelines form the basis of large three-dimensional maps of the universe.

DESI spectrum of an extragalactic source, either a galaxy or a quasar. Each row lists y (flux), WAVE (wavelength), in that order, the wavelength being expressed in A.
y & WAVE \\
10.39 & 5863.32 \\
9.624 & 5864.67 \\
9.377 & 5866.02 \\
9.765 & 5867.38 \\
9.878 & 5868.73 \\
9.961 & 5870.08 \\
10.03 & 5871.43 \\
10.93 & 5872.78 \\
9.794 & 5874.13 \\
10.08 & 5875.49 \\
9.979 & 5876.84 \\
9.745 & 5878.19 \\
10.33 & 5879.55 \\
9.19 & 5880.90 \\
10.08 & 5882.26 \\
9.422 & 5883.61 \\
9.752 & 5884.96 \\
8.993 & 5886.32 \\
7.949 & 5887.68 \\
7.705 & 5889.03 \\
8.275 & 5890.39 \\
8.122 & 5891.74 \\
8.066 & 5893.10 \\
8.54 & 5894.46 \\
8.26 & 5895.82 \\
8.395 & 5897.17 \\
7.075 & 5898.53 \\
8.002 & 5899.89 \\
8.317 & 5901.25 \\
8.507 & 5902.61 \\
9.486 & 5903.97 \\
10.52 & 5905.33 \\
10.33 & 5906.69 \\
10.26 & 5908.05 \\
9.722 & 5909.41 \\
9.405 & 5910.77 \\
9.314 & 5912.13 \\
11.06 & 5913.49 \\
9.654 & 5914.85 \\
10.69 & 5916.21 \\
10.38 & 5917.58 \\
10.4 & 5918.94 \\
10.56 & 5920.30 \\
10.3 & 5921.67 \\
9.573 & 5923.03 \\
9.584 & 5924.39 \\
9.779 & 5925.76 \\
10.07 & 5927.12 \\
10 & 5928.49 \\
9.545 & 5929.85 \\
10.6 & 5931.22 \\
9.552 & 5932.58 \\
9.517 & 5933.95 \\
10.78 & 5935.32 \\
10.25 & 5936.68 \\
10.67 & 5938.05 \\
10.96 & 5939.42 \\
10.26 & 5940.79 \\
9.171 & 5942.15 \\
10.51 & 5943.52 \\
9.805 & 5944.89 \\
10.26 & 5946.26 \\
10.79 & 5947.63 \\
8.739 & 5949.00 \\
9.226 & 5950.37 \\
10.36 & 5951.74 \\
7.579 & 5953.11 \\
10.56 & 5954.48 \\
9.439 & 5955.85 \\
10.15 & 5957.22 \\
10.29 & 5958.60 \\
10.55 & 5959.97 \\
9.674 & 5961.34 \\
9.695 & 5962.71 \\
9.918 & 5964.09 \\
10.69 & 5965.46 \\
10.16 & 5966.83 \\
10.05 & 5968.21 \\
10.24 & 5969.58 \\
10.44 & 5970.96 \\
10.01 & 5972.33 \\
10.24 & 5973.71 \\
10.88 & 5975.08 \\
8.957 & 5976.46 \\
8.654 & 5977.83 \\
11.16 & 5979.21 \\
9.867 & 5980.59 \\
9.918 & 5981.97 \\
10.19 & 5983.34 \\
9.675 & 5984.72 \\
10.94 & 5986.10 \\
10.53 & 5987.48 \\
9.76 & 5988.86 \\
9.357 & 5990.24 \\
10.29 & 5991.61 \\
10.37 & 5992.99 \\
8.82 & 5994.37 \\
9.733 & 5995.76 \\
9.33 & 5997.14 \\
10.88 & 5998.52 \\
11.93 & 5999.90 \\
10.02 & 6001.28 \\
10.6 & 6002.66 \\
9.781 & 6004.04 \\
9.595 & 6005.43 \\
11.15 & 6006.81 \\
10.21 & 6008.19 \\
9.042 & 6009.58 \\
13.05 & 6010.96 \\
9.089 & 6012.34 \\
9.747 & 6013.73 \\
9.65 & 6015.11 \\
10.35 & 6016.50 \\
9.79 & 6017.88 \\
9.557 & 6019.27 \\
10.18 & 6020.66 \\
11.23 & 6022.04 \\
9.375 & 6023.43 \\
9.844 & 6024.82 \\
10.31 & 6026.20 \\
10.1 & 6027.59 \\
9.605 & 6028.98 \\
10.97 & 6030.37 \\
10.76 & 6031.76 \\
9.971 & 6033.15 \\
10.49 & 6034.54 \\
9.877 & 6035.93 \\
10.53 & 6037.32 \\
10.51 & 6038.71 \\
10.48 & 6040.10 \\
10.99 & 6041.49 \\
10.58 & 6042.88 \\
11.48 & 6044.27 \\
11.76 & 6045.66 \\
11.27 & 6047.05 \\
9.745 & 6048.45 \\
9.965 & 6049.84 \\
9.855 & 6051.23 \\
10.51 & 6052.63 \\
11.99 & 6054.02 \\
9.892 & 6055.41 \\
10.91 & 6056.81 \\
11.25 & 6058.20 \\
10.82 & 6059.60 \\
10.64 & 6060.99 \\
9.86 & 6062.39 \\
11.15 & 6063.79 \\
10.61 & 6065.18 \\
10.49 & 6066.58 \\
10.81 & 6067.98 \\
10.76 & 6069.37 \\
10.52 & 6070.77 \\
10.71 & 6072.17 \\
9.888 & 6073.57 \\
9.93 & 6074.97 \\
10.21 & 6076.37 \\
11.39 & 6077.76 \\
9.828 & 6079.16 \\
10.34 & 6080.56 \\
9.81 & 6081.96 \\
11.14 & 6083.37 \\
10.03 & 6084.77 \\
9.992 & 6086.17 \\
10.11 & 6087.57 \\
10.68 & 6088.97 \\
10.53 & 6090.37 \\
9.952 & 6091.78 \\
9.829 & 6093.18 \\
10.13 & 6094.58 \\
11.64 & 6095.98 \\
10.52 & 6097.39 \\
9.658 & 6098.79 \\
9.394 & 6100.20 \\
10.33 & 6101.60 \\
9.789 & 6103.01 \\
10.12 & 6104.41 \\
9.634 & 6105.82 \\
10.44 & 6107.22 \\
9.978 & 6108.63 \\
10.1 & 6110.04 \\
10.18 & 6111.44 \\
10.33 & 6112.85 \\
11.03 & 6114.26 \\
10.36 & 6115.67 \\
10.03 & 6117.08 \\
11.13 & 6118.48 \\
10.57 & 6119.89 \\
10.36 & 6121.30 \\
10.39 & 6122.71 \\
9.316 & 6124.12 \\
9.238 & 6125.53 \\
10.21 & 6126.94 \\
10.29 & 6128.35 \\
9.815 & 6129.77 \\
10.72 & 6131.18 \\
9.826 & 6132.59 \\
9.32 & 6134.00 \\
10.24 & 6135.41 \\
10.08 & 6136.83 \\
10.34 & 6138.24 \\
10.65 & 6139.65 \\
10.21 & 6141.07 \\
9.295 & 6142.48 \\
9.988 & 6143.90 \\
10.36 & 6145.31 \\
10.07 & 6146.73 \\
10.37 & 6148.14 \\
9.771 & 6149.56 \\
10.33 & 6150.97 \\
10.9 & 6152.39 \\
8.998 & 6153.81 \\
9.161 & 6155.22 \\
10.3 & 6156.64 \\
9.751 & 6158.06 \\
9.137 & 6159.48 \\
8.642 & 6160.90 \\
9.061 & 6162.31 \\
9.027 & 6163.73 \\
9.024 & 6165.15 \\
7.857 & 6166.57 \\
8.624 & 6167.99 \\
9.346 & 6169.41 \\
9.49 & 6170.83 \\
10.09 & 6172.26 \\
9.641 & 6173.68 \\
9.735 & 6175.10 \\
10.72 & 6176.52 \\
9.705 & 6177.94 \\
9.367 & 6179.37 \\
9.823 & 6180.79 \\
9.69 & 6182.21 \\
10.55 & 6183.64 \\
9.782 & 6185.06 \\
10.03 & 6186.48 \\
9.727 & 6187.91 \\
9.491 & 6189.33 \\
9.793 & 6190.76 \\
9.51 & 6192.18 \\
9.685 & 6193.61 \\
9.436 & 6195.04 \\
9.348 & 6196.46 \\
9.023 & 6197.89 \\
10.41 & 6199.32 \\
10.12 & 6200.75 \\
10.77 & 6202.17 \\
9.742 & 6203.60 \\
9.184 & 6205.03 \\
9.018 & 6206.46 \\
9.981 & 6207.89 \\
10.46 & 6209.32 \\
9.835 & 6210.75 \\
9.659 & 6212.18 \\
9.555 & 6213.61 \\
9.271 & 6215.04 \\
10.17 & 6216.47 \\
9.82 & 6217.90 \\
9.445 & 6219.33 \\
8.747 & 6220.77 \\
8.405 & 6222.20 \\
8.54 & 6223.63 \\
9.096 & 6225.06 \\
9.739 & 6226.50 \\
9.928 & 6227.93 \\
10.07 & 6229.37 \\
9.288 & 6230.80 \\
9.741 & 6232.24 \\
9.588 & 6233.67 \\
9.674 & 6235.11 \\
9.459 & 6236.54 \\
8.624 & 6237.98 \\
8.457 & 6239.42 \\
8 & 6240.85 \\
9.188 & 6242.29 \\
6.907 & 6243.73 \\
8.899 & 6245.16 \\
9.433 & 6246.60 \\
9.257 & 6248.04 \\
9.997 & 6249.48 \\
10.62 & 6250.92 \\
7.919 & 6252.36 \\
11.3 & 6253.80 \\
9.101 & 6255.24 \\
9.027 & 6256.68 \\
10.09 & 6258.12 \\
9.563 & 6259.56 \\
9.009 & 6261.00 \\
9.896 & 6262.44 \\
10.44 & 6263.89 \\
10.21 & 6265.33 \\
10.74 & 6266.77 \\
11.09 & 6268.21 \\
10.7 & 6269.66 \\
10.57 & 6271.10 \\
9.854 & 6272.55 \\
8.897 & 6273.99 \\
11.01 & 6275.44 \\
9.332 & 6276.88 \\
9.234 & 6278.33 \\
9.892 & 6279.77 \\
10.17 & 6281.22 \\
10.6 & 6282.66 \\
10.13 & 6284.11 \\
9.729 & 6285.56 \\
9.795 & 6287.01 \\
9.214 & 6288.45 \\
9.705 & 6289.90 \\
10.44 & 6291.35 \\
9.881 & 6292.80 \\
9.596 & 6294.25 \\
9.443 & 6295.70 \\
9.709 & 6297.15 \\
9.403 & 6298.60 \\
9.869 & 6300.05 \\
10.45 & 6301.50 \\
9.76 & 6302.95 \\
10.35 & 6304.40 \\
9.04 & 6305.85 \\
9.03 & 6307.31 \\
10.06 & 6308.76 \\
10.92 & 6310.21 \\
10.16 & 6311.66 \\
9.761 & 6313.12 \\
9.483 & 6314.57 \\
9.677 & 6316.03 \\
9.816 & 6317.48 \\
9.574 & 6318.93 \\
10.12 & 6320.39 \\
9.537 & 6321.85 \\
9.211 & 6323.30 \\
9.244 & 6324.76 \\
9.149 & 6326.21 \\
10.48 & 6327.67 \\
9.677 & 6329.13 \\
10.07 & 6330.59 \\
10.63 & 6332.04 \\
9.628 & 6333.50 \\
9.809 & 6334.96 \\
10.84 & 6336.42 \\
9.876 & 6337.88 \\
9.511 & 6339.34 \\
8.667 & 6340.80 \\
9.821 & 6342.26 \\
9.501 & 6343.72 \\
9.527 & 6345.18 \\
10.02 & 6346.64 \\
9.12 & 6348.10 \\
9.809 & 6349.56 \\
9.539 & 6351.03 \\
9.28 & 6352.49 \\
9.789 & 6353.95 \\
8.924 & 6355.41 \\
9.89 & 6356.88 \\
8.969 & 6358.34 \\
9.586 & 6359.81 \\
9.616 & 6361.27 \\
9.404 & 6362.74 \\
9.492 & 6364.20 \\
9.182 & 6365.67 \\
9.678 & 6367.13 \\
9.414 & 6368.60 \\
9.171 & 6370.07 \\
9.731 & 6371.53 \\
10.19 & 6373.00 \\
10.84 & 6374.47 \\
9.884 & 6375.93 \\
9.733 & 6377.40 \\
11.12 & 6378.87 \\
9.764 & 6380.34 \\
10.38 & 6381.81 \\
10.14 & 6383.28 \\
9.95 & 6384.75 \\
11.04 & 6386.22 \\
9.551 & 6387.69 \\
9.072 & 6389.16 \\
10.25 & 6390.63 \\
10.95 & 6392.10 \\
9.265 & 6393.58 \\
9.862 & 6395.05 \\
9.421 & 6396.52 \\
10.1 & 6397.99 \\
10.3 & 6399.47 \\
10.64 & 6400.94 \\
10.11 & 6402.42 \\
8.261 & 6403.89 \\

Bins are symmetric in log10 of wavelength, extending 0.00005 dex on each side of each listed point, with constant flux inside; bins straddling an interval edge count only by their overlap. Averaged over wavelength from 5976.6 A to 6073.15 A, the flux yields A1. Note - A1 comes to 10.3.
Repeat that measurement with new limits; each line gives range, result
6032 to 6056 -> 10.6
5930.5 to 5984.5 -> 10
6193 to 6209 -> 9.72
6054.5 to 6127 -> 10.3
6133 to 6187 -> 9.72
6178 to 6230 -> 9.64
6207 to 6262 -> 9.37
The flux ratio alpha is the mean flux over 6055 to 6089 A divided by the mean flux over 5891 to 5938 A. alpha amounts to 1.1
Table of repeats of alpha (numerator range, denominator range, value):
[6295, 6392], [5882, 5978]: 1.01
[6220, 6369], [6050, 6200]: 0.96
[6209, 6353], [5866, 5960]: 1.00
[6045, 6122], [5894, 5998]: 1.06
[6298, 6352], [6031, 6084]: 0.92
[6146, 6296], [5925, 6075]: 0.94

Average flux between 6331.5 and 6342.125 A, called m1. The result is 9.83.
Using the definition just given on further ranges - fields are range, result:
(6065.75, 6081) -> 10.4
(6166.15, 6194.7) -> 9.65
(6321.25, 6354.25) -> 9.68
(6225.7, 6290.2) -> 9.65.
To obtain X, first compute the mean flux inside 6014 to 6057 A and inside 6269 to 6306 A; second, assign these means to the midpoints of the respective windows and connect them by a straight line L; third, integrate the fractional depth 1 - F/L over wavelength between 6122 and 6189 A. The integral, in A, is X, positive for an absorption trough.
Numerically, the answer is 2.6 A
